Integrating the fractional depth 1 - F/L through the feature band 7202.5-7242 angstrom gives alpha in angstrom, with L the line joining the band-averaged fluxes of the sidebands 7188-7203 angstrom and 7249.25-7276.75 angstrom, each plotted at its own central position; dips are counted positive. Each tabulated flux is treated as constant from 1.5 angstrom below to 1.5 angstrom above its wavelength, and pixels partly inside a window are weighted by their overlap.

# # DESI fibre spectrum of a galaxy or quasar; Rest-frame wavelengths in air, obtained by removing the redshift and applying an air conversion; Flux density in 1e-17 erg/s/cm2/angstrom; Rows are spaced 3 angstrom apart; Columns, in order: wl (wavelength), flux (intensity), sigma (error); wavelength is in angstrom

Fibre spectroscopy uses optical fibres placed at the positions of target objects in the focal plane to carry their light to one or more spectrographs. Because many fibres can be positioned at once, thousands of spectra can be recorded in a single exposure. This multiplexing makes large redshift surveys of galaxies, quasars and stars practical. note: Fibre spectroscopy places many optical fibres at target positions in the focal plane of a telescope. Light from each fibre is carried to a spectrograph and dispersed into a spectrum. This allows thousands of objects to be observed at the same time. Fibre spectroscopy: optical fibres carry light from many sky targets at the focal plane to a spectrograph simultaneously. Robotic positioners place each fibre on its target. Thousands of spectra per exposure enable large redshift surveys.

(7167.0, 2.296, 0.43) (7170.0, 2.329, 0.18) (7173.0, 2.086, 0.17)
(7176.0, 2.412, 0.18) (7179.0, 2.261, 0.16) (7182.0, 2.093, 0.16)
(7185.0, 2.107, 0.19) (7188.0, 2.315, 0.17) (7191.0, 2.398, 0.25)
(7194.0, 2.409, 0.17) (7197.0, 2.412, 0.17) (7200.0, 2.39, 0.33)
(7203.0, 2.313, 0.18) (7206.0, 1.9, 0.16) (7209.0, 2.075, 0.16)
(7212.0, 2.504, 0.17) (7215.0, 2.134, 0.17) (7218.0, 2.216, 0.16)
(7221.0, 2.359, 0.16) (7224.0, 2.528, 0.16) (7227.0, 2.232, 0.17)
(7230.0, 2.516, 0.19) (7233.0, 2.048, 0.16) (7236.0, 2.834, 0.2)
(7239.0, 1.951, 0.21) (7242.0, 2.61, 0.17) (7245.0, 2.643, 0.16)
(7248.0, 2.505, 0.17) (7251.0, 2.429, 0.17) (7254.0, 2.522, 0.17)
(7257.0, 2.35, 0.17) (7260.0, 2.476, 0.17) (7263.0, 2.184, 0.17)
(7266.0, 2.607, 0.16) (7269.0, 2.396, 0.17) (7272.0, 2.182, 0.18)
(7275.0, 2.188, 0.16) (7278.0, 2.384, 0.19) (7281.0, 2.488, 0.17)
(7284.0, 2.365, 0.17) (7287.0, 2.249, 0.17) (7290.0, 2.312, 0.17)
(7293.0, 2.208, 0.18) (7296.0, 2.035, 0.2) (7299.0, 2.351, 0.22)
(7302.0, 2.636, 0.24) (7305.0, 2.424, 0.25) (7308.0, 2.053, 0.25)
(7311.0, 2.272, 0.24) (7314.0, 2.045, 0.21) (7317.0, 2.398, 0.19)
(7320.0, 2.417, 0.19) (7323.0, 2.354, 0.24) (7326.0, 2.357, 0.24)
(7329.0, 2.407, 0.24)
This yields 1.5 angstrom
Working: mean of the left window 2.38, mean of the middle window 2.29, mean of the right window 2.37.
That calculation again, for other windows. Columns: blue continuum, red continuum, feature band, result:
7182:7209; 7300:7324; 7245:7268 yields -1.6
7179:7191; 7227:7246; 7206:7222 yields 0.7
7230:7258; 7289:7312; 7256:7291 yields 0.1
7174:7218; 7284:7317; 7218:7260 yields -2.9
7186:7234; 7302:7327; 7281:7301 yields 0.2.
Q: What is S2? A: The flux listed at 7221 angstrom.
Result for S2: 2.359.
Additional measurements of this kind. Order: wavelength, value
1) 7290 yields 2.312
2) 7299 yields 2.351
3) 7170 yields 2.329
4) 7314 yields 2.045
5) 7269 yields 2.396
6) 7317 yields 2.398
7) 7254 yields 2.522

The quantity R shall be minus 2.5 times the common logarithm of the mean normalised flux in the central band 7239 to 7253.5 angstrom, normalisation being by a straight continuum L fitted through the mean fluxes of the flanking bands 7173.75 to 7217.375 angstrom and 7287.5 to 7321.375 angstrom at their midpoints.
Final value -0.10 mag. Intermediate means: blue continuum 2.26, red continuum 2.28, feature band 2.48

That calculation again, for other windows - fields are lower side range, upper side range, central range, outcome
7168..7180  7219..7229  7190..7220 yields 0.03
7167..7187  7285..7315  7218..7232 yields -0.06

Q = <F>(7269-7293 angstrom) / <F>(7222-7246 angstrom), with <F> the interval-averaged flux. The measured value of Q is 1.0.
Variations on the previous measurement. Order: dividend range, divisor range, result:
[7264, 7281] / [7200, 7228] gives 1.04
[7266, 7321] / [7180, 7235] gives 1.01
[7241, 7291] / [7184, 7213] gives 1.05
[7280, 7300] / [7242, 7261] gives 0.91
